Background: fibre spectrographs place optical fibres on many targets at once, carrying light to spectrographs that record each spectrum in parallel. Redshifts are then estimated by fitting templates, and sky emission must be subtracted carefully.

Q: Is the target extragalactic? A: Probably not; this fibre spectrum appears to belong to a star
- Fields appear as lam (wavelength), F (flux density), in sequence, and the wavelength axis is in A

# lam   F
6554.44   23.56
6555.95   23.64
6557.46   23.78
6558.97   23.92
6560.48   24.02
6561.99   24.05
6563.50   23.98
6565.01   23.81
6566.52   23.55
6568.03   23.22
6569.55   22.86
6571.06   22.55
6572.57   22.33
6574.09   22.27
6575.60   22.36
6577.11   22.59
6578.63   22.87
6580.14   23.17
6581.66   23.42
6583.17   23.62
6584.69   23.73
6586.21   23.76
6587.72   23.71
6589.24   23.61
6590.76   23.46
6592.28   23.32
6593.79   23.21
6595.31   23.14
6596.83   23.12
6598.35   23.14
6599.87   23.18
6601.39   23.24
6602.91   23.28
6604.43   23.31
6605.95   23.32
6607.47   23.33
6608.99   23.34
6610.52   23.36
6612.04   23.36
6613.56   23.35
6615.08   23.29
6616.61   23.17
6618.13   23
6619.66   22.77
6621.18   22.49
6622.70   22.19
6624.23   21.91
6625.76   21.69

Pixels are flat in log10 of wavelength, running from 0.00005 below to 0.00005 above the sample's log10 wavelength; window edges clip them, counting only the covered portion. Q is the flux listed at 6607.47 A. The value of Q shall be 23.33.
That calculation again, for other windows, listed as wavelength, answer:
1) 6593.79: 23.21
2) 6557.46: 23.78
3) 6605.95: 23.32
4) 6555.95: 23.64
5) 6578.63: 22.87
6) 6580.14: 23.17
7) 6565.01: 23.81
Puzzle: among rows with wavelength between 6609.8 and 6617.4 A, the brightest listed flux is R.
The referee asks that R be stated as 23.36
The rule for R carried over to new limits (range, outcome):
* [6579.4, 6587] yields 23.76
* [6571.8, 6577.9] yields 22.59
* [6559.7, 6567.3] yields 24.05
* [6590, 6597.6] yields 23.46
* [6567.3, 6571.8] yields 23.22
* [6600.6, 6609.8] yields 23.34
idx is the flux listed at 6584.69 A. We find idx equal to 23.73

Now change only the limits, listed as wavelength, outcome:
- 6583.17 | 23.62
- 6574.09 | 22.27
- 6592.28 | 23.32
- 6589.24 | 23.61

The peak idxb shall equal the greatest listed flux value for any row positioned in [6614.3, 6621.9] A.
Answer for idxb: 23.29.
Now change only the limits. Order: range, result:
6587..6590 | 23.71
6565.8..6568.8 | 23.55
